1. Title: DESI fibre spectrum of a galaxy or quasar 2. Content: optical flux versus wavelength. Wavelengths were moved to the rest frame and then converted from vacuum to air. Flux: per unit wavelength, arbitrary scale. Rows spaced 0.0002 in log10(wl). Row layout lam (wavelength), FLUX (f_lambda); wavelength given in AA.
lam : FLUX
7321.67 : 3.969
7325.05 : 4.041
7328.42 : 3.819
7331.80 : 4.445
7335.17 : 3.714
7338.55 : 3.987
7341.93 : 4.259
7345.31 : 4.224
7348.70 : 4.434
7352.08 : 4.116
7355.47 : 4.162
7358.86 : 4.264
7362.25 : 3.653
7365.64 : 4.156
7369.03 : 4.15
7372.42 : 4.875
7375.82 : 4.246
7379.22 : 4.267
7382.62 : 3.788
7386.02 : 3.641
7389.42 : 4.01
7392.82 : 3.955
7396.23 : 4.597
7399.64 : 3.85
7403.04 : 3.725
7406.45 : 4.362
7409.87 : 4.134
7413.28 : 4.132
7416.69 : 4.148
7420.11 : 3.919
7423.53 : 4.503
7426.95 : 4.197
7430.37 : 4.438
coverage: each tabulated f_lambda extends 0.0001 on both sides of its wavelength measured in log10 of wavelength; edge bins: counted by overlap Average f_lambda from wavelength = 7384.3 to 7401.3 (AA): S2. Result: 4.01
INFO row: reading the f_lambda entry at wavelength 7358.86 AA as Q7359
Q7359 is 4.264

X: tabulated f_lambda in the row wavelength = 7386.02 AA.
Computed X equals 3.641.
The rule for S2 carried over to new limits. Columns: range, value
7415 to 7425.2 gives 4.19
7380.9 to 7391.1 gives 3.81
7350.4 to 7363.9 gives 4.05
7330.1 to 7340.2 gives 4.05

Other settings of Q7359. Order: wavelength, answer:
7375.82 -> 4.246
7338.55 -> 3.987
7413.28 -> 4.132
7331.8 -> 4.445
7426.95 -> 4.197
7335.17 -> 3.714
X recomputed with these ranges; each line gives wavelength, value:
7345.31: 4.224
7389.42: 4.01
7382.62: 3.788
